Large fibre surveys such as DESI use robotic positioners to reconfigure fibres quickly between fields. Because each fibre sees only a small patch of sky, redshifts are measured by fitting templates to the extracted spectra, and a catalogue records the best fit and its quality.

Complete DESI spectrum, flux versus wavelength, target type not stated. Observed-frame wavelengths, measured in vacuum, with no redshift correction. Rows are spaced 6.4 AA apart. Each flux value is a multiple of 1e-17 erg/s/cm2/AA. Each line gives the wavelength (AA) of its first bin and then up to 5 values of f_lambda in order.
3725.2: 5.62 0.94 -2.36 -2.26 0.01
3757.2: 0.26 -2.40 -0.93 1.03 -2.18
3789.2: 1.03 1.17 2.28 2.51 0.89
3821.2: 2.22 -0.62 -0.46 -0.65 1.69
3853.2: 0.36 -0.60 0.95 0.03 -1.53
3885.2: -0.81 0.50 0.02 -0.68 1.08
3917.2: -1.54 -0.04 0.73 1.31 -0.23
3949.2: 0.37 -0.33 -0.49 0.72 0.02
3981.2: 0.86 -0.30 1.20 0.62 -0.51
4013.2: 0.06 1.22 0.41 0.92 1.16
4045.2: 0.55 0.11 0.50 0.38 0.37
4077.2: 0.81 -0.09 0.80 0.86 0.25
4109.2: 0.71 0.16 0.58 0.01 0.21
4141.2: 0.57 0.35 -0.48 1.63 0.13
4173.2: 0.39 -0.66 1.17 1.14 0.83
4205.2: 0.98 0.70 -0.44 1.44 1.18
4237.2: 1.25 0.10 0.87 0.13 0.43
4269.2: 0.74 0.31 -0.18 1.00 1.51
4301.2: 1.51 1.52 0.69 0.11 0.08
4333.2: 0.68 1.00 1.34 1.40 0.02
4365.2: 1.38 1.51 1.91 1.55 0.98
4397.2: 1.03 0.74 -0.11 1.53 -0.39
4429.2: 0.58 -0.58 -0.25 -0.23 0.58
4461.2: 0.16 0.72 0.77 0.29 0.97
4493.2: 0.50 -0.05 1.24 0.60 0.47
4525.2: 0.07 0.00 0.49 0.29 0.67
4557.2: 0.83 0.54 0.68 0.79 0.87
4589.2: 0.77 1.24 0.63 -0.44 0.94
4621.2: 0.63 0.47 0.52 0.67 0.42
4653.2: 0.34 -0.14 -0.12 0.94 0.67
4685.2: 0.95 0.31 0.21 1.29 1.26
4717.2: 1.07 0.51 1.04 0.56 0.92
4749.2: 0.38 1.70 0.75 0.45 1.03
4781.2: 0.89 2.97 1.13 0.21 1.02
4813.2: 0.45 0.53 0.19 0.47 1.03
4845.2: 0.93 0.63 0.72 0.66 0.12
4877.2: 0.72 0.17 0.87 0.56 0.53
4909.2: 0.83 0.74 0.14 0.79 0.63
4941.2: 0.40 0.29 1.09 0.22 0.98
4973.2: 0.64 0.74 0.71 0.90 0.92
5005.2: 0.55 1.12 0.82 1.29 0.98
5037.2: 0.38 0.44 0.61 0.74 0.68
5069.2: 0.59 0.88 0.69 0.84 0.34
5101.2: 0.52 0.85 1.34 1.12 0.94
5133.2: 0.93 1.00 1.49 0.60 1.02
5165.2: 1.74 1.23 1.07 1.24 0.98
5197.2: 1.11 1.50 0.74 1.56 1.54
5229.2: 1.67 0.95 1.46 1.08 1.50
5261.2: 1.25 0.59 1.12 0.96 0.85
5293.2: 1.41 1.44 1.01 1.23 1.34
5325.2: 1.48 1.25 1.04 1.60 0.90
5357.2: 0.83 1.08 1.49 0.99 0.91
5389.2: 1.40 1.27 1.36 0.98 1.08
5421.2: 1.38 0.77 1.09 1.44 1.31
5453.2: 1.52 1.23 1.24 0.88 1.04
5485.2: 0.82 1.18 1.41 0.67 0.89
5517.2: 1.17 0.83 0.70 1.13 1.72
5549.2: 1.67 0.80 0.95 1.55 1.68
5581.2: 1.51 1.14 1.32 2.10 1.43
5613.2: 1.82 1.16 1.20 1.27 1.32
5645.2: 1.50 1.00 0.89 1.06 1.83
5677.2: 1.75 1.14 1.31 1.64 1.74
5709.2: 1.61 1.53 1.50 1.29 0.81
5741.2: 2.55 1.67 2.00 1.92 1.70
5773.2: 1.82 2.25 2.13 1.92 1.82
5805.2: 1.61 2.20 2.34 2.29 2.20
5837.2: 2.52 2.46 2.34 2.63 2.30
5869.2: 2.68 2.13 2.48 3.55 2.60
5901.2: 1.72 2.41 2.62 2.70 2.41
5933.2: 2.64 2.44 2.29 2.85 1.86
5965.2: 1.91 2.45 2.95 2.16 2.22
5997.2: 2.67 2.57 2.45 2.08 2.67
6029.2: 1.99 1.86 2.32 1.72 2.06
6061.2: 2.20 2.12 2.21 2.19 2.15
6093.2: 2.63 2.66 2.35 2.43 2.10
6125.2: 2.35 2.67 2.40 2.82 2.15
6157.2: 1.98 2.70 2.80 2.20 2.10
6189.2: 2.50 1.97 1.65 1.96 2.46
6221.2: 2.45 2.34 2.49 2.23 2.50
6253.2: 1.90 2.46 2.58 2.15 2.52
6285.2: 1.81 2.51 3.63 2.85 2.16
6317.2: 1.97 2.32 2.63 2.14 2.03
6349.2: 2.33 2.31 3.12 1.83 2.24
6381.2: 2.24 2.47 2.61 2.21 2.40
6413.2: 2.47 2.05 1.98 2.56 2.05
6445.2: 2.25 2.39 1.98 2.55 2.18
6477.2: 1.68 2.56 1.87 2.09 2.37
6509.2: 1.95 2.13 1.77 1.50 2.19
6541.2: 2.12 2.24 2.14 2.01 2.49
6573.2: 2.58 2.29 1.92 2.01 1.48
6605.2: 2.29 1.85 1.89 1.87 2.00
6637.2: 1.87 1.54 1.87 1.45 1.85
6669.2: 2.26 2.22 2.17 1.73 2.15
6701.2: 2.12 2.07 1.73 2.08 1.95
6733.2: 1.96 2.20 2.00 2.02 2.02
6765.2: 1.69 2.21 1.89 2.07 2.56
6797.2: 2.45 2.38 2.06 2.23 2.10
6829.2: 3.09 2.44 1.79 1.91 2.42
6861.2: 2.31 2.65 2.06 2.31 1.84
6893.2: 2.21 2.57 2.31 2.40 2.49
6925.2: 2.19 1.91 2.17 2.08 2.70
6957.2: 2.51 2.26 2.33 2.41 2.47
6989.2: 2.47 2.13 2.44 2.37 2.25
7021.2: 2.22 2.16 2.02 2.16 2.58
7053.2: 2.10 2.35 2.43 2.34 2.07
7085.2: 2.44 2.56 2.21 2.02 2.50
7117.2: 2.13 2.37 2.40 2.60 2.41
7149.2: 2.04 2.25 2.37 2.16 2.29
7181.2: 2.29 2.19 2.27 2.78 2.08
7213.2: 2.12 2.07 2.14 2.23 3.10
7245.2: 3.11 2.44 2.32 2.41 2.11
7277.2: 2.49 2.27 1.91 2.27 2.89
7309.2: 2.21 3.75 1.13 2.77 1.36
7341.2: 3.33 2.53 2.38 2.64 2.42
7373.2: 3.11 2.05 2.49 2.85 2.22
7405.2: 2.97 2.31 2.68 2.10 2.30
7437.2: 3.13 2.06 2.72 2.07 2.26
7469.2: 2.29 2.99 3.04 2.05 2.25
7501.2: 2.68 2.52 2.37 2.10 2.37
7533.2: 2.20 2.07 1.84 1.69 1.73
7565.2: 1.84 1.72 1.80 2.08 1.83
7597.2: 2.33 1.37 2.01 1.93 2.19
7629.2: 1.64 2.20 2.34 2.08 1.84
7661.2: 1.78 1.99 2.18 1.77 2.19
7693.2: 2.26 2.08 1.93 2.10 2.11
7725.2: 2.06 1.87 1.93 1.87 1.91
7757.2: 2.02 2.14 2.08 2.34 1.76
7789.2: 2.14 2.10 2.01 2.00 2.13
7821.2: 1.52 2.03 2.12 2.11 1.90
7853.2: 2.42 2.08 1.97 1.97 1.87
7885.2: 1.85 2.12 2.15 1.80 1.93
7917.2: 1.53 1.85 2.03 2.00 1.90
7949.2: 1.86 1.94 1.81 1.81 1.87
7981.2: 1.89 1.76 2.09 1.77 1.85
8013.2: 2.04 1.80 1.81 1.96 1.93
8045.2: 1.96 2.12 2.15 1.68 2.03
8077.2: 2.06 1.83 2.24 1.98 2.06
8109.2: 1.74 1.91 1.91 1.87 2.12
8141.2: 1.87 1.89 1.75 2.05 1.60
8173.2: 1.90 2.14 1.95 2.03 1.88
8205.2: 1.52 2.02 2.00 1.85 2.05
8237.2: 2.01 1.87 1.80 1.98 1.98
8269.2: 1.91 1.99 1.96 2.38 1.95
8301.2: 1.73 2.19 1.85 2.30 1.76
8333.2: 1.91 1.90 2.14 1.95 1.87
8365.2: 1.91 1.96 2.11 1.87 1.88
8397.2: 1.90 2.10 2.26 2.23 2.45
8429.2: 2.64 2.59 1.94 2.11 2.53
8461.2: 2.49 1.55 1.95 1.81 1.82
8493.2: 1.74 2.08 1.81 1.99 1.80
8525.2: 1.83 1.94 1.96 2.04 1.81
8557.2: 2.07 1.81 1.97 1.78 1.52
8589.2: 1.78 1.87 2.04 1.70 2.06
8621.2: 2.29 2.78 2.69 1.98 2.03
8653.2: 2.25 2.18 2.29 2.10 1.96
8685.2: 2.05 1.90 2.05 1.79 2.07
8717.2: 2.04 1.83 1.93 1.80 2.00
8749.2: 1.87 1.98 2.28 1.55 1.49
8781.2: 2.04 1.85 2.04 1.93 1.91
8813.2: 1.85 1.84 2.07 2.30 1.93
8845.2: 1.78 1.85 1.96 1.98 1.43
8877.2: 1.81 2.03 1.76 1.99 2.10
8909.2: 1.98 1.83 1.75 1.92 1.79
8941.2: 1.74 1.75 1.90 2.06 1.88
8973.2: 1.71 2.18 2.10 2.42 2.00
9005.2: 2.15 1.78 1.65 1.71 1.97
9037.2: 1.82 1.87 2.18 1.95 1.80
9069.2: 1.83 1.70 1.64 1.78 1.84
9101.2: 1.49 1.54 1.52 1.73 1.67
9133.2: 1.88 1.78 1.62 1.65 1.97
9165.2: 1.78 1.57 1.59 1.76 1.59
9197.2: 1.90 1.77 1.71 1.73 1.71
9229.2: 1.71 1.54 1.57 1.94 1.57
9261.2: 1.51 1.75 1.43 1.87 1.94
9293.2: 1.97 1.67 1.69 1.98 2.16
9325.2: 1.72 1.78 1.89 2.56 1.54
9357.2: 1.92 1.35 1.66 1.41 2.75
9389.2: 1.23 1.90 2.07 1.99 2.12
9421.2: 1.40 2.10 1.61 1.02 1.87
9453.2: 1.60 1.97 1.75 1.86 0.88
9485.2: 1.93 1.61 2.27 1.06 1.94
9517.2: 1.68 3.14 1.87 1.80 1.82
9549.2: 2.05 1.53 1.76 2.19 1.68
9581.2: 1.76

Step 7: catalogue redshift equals 0.284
